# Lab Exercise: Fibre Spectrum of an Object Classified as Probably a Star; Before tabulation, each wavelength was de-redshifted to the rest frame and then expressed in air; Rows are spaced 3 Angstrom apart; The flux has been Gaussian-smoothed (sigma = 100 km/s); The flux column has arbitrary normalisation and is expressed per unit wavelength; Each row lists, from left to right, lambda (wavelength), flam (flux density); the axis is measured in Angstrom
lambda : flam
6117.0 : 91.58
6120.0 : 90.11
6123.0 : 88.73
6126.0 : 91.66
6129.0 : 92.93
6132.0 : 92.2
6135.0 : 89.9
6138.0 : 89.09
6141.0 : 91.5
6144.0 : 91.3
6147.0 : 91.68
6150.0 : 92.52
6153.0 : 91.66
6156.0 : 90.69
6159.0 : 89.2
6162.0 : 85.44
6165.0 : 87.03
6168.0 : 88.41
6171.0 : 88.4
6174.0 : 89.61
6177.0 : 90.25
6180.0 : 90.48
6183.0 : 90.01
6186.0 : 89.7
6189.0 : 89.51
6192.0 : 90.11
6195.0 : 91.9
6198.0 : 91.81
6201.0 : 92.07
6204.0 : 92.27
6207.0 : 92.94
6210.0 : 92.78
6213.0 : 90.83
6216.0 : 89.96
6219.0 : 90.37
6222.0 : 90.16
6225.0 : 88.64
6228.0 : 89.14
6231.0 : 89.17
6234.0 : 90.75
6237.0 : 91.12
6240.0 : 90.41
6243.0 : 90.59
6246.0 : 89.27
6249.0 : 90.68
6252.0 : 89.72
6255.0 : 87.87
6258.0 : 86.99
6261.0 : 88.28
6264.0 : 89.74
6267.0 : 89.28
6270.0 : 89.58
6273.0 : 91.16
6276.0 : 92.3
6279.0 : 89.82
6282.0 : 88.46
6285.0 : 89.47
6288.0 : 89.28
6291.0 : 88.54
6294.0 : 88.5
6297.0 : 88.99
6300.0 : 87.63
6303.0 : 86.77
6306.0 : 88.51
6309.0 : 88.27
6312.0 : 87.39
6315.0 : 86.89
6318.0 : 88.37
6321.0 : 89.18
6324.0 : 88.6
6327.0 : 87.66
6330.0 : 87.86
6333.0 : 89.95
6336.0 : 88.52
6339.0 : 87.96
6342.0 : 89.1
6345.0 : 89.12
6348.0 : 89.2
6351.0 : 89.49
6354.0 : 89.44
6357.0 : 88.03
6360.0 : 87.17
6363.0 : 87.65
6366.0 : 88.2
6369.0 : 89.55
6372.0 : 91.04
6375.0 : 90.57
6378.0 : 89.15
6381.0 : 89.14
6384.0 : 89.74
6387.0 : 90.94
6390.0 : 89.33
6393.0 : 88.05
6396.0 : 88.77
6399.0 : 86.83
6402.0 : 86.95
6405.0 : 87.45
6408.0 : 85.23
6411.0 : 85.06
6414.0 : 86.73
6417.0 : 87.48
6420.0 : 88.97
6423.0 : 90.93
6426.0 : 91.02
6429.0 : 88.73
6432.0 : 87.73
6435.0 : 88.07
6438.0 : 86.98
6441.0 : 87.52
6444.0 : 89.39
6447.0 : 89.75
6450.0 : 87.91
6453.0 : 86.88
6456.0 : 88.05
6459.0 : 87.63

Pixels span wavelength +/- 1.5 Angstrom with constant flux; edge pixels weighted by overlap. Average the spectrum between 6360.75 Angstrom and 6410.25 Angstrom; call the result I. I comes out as 88.6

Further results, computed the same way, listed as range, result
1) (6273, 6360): 88.7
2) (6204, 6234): 90.5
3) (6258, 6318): 88.8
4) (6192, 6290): 90.2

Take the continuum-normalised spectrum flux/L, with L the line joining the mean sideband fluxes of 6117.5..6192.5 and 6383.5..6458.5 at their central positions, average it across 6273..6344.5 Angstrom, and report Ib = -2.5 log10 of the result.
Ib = 0.00 mag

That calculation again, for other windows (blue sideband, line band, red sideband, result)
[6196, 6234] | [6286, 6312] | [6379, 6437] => 0.018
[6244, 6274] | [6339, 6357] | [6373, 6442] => -0.004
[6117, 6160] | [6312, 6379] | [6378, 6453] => 0.003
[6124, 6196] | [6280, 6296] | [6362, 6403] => 0.008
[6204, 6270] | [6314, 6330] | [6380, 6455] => 0.012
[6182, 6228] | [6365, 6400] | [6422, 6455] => -0.002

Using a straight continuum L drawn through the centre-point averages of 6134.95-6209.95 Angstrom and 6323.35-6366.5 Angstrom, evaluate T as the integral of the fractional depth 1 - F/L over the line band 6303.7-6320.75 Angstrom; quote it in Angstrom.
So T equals 0.18 Angstrom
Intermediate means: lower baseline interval 90.4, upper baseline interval 88.5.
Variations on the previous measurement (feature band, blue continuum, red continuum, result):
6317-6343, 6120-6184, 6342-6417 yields 0.07 Angstrom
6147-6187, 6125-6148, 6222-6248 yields 0.56 Angstrom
